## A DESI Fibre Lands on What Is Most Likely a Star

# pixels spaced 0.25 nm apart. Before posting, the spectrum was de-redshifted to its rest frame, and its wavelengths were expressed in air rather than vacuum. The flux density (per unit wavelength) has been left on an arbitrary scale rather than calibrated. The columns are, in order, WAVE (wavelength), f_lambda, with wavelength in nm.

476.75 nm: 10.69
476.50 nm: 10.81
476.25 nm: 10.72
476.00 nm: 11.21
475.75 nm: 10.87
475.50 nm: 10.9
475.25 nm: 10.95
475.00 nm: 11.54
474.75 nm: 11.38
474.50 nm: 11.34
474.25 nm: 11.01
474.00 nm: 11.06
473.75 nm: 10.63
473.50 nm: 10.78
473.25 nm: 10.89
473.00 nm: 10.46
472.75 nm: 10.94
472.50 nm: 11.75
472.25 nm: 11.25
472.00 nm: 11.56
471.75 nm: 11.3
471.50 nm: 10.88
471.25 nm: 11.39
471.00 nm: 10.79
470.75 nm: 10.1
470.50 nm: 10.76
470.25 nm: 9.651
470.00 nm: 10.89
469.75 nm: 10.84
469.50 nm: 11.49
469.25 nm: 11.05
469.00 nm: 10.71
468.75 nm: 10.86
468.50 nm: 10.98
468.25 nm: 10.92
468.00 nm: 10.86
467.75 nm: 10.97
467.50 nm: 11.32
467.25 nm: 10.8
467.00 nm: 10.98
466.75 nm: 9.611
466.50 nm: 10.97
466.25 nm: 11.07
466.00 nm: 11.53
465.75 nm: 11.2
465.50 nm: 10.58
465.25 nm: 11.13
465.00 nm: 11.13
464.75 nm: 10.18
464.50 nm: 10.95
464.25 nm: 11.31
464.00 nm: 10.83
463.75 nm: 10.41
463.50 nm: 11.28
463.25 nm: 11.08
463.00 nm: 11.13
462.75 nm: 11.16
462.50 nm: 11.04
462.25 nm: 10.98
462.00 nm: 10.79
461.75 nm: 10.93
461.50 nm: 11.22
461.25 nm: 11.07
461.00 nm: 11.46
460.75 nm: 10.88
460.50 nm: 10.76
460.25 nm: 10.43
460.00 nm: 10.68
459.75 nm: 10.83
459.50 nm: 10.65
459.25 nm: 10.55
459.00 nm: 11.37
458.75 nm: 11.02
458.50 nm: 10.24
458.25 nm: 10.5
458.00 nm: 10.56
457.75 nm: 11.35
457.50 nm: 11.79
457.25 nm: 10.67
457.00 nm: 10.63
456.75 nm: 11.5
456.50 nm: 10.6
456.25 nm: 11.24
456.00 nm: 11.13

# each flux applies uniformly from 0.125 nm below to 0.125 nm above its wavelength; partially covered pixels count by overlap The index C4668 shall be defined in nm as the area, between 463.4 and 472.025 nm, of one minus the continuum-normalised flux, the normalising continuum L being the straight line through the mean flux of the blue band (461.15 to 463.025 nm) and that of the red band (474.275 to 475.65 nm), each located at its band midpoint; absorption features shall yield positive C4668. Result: 0.172 nm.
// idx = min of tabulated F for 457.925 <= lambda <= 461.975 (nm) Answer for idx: 10.24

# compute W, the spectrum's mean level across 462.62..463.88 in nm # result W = 11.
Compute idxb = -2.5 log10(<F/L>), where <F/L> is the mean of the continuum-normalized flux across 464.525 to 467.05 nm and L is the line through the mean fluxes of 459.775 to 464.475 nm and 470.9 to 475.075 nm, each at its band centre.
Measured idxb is 0.018 mag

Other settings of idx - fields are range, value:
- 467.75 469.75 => 10.71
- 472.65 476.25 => 10.46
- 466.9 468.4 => 10.8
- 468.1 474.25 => 9.651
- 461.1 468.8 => 9.611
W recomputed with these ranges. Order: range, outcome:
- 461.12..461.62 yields 11.1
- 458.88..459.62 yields 10.9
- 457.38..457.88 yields 11.6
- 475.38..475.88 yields 10.9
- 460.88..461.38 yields 11.3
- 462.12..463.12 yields 11.1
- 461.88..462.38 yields 10.9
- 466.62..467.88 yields 10.7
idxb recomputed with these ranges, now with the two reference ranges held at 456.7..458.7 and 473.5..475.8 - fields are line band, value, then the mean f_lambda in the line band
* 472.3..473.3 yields 0.00 mag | 11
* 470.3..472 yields 0.02 mag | 10.9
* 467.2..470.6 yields 0.01 mag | 10.9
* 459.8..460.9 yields 0.02 mag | 10.7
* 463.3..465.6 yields 0.01 mag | 10.9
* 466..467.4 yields 0.02 mag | 10.8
